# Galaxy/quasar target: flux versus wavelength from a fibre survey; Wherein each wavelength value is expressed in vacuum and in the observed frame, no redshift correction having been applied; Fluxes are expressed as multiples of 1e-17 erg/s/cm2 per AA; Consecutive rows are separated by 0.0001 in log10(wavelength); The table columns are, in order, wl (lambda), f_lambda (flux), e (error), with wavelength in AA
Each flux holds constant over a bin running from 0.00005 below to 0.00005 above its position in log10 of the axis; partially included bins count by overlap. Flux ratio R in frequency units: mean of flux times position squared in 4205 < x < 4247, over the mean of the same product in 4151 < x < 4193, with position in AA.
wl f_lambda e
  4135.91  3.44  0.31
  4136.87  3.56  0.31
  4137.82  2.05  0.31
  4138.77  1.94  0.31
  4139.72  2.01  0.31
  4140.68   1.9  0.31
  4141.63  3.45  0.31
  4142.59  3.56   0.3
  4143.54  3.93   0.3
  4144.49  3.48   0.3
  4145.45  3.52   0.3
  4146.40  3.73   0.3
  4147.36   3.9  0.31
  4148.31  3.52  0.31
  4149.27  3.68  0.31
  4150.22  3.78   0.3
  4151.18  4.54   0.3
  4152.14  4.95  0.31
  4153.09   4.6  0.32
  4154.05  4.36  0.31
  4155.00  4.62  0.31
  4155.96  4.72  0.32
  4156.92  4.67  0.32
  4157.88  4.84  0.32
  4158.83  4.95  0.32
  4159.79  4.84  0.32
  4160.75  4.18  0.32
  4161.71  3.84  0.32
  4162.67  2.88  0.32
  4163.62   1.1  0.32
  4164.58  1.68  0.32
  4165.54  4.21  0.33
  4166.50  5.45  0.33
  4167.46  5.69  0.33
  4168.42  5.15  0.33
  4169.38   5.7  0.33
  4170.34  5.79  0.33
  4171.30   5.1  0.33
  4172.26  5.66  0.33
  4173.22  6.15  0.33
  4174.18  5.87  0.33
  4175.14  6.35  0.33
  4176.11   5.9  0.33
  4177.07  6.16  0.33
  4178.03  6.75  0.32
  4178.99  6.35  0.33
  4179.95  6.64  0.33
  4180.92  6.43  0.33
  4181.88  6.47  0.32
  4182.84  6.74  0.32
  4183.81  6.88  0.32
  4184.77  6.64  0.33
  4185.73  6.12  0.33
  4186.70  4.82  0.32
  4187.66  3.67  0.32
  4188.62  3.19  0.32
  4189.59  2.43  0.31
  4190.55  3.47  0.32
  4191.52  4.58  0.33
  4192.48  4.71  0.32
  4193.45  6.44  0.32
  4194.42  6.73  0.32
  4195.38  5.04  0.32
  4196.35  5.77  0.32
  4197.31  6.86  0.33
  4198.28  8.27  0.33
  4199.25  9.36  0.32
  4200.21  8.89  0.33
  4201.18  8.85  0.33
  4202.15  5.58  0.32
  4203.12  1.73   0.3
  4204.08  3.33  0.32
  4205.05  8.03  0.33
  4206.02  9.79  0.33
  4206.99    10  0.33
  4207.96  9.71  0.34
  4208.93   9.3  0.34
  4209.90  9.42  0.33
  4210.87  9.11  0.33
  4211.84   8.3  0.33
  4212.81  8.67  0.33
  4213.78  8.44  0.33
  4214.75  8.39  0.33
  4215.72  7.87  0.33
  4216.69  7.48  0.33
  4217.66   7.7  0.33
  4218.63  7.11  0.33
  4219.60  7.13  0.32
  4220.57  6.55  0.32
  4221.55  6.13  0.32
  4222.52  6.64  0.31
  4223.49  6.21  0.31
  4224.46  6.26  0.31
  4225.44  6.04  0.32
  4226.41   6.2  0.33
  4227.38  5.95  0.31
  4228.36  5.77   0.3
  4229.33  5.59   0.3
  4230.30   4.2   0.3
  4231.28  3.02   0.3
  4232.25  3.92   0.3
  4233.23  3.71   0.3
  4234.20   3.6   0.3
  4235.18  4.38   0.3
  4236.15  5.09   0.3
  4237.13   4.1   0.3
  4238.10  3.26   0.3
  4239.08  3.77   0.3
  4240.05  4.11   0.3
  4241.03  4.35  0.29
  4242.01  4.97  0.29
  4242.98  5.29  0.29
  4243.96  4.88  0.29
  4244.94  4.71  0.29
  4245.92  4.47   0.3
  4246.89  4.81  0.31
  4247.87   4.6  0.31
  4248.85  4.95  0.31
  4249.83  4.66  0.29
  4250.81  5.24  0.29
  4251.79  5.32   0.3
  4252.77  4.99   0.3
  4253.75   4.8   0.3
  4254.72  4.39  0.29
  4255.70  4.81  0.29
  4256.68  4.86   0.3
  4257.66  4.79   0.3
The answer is 1.27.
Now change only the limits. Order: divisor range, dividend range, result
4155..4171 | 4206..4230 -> 1.76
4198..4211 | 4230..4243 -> 0.52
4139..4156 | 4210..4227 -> 2.03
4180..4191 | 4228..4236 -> 0.84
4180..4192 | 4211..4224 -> 1.47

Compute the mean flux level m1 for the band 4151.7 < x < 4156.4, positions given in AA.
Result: 4.65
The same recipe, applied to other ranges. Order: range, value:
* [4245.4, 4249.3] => 4.71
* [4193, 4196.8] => 5.99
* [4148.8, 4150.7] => 3.74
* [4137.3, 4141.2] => 2.01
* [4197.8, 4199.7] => 8.79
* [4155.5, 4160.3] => 4.8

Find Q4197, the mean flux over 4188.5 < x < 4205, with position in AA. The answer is 5.72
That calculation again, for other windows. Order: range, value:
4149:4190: 5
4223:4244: 4.76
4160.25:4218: 6.2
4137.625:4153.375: 3.46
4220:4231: 5.91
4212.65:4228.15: 6.99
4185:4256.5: 5.86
